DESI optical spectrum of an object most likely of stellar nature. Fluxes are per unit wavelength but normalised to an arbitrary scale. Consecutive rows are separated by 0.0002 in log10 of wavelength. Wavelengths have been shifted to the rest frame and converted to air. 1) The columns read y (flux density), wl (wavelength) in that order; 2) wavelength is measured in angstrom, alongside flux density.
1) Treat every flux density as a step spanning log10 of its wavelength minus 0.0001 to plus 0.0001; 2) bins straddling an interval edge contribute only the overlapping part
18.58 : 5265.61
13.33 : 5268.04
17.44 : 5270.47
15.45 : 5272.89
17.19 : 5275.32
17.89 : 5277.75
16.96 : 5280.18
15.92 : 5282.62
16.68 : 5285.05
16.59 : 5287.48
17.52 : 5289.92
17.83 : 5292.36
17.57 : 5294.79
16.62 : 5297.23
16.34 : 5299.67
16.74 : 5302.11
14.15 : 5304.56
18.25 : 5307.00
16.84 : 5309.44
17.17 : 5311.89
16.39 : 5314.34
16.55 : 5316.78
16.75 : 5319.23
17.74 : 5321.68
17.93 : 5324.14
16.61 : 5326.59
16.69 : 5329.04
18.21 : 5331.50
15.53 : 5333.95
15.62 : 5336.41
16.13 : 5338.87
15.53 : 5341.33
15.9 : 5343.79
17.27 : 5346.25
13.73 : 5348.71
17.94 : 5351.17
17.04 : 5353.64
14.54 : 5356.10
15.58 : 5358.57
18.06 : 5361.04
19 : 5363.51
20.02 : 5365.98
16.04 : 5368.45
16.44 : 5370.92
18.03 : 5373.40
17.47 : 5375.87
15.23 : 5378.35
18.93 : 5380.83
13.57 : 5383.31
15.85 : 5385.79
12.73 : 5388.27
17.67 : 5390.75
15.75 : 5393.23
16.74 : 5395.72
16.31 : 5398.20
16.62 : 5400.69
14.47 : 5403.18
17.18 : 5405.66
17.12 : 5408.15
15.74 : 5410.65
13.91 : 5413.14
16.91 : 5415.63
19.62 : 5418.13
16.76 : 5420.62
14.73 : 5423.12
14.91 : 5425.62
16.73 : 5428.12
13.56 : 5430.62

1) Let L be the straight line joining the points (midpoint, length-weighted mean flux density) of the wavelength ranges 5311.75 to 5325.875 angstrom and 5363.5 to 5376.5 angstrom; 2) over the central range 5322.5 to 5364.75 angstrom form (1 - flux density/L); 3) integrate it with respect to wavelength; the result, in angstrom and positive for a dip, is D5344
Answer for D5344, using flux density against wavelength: 2.0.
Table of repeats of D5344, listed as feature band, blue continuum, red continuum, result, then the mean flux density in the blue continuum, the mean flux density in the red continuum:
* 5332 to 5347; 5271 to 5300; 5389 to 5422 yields 0.6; 16.9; 16.5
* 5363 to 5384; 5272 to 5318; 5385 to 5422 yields -1.1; 16.8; 16.2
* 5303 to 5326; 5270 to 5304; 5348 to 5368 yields 0.1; 16.8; 17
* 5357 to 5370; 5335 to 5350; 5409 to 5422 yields -1.4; 15.7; 16.6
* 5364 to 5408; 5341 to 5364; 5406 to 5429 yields -0.3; 16.4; 16.3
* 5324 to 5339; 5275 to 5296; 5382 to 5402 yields -0.1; 17.1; 15.7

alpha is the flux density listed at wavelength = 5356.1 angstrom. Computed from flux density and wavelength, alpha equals 14.54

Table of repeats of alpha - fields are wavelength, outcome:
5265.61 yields 18.58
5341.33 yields 15.53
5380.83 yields 18.93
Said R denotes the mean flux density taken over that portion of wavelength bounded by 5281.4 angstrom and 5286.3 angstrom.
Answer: 16.3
